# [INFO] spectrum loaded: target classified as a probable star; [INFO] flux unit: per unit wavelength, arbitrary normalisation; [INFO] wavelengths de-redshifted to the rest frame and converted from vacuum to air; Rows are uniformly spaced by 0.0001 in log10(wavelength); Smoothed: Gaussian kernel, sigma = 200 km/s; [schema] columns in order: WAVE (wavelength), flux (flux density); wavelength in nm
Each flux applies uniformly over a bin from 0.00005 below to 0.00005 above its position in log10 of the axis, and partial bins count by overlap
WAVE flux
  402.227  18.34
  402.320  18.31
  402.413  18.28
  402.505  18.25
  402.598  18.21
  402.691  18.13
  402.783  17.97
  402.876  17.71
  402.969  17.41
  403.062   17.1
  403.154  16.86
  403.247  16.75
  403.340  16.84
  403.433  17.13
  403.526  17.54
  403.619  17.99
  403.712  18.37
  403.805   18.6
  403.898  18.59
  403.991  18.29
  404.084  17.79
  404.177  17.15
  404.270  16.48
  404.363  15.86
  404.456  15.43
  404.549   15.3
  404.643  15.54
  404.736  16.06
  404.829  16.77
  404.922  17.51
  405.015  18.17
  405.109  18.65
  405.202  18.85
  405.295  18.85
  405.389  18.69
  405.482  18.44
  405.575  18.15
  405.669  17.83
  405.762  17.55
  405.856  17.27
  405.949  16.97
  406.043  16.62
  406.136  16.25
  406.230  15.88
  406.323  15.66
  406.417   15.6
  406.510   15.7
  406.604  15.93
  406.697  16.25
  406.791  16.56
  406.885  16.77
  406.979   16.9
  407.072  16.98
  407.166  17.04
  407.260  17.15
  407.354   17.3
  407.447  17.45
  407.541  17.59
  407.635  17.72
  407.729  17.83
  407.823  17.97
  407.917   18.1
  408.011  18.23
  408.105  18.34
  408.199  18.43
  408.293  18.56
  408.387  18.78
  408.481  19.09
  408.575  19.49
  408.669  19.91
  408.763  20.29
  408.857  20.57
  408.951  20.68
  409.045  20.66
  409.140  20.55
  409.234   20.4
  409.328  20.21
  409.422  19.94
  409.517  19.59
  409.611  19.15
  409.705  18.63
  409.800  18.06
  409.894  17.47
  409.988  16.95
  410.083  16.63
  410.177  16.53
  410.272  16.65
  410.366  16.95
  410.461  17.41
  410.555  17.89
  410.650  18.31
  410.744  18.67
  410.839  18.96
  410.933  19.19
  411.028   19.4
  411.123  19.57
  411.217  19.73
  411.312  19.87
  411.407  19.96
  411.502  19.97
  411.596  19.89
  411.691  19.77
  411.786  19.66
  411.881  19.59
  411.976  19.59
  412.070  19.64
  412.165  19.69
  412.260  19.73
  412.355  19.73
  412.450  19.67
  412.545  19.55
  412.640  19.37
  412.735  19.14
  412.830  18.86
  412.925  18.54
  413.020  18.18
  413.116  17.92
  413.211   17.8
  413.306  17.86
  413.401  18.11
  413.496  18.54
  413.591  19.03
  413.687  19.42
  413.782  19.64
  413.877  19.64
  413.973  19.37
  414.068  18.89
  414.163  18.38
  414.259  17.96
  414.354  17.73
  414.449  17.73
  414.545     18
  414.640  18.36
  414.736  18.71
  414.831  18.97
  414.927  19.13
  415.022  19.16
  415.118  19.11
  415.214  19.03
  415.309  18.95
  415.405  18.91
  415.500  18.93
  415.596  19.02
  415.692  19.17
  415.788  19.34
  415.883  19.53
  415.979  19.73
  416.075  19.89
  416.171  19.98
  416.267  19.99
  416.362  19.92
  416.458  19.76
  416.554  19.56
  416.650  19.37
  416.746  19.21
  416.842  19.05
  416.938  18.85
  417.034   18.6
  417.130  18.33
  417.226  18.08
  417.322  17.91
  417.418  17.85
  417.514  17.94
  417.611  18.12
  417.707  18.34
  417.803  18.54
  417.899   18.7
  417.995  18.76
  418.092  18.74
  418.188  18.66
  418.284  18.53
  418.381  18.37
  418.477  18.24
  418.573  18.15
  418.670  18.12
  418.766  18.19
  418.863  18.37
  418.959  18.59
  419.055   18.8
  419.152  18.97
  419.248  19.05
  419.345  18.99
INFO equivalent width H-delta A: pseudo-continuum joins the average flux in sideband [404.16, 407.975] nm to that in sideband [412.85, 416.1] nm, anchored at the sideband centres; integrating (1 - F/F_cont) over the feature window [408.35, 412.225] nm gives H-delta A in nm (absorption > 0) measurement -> -0.26 nm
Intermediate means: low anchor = 17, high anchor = 18.8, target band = 19.1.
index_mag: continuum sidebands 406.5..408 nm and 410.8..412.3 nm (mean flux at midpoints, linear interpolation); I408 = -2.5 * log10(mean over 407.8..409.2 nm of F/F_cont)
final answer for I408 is -0.086 mag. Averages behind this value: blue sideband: 17.1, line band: 19.3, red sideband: 19.6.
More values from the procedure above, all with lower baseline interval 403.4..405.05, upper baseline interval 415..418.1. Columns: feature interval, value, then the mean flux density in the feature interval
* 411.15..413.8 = -0.05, 19.2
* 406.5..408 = 0.03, 17.1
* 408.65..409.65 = -0.13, 20.2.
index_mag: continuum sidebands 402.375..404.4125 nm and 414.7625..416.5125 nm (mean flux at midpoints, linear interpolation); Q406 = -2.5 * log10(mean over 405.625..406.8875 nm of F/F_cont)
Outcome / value 0.097 mag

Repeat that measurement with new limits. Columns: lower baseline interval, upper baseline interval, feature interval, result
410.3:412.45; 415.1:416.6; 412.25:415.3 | 0.03 mag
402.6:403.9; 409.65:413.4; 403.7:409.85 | 0.01 mag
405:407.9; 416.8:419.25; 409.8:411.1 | -0.01 mag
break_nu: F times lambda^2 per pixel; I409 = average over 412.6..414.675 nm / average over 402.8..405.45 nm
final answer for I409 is 1.12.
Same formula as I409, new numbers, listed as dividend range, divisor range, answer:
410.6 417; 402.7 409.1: 1.13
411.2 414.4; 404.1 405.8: 1.15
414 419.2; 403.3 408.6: 1.14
